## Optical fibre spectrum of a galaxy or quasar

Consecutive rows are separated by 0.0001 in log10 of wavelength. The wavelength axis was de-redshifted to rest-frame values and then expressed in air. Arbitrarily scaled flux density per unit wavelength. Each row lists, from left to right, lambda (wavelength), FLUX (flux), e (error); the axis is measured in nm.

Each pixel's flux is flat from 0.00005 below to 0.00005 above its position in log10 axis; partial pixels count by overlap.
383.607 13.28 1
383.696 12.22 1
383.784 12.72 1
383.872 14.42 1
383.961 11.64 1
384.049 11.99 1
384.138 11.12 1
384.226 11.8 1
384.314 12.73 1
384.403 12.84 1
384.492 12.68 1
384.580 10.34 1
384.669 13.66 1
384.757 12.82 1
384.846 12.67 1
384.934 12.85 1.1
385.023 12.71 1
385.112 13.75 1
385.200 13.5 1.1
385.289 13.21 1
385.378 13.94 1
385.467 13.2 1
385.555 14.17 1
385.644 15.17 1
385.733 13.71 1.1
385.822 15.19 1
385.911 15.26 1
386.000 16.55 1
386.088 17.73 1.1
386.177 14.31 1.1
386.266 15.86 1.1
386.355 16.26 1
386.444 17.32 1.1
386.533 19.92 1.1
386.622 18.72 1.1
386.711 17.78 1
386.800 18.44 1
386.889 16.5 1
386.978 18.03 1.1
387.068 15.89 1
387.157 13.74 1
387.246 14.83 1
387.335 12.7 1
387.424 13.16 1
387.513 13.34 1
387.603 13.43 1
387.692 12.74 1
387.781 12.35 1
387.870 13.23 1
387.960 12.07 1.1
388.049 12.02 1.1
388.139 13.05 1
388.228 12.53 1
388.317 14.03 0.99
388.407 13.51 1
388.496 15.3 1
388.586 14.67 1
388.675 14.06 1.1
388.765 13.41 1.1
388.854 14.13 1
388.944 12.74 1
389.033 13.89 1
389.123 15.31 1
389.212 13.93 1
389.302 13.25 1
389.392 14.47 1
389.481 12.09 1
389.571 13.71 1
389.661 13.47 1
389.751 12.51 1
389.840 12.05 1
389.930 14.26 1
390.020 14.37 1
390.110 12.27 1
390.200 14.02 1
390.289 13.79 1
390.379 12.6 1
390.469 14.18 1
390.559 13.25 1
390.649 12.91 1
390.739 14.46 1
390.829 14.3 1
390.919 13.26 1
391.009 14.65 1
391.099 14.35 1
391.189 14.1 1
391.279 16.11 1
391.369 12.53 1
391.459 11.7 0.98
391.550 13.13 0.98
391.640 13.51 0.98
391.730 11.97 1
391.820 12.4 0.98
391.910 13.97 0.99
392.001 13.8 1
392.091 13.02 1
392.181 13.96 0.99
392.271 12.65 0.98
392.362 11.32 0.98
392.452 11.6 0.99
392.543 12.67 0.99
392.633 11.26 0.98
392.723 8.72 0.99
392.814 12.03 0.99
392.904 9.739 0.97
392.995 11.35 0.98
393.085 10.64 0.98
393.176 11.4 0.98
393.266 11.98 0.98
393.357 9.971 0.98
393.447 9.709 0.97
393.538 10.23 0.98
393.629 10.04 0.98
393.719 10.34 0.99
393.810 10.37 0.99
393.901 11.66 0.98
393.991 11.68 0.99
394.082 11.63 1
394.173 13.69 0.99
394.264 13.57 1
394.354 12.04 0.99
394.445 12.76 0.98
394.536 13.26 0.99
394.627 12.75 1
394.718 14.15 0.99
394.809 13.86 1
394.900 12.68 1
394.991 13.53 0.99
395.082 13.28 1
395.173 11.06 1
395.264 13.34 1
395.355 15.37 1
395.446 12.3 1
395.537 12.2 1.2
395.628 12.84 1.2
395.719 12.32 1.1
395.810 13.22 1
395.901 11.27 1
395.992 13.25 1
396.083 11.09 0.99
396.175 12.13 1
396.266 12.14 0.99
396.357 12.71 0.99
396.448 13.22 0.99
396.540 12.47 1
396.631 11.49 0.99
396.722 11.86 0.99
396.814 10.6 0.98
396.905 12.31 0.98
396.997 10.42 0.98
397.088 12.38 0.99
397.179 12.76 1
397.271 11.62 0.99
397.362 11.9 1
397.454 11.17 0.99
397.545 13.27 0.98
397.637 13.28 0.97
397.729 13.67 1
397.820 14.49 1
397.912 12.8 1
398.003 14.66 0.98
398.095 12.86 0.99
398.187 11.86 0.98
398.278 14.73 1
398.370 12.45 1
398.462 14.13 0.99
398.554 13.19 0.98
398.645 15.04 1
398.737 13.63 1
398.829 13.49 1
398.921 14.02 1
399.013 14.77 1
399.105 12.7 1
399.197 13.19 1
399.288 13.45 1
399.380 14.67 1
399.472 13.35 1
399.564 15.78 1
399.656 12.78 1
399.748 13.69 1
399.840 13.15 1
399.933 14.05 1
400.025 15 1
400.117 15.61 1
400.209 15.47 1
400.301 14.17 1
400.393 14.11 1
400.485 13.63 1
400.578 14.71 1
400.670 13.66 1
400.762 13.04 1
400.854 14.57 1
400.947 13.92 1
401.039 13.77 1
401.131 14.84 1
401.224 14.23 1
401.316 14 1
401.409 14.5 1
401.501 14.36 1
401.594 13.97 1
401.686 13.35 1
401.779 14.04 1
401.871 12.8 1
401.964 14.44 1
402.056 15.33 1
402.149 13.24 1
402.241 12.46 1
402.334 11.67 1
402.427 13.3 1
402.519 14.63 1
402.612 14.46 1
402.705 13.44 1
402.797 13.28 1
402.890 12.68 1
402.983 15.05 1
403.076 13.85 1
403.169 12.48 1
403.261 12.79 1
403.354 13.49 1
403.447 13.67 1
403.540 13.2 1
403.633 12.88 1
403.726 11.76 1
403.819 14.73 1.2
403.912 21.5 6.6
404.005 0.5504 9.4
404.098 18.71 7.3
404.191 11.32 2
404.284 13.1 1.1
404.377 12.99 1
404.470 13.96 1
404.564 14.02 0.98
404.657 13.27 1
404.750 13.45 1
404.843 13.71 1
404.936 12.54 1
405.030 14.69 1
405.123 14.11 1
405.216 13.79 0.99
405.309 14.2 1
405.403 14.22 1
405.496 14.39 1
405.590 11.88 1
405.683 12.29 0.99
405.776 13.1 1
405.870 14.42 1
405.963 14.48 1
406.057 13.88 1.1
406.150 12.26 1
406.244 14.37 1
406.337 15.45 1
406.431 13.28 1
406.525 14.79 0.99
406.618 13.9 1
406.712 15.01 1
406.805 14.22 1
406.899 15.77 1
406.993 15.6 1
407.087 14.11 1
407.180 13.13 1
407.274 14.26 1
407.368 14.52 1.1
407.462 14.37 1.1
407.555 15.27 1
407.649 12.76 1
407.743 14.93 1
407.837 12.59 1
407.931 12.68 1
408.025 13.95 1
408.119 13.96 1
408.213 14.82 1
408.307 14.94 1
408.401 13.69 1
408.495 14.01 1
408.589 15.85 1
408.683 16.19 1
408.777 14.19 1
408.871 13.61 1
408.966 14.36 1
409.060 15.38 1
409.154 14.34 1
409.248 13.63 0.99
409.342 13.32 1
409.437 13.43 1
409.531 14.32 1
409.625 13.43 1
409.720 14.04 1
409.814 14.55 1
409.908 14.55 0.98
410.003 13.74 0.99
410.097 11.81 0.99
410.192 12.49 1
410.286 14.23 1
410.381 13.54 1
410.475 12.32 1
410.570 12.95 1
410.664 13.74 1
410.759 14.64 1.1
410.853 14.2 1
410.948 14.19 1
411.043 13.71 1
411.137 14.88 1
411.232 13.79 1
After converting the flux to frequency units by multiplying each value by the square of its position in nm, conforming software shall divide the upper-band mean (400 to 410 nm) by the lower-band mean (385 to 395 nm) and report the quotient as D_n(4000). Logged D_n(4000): 1.12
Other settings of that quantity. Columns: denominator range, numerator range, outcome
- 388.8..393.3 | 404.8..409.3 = 1.18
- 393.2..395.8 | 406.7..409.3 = 1.25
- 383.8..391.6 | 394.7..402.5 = 1.01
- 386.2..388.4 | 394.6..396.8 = 0.89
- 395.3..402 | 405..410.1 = 1.10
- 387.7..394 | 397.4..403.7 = 1.13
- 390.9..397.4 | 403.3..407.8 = 1.19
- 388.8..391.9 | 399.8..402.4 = 1.09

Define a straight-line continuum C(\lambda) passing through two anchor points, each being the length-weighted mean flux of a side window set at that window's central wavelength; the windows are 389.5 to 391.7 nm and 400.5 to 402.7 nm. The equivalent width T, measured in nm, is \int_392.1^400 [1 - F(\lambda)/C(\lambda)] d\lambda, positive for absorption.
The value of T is 0.67 nm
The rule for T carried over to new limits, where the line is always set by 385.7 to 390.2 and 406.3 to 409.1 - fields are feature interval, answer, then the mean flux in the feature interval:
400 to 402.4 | 0.06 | 14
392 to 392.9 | 0.16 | 11.9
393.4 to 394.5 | 0.23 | 11.5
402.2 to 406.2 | 0.27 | 13.4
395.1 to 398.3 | 0.42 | 12.5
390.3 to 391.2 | 0.04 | 13.8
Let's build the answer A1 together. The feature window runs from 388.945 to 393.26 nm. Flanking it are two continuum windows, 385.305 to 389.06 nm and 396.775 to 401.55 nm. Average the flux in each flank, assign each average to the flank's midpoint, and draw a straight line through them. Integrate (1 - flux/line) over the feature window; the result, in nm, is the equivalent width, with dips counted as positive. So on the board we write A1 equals 0.41 nm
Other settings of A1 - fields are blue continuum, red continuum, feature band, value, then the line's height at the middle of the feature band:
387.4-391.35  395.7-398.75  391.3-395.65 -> 0.30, 13.1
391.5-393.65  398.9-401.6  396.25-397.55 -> 0.11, 13.1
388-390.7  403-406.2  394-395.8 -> 0.07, 13.5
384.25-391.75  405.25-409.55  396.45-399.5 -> 0.24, 14.1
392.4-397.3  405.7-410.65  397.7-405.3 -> -0.42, 13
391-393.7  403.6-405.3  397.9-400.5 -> -0.21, 12.8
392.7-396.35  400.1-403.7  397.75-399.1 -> -0.08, 13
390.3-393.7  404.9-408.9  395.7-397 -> 0.08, 12.9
